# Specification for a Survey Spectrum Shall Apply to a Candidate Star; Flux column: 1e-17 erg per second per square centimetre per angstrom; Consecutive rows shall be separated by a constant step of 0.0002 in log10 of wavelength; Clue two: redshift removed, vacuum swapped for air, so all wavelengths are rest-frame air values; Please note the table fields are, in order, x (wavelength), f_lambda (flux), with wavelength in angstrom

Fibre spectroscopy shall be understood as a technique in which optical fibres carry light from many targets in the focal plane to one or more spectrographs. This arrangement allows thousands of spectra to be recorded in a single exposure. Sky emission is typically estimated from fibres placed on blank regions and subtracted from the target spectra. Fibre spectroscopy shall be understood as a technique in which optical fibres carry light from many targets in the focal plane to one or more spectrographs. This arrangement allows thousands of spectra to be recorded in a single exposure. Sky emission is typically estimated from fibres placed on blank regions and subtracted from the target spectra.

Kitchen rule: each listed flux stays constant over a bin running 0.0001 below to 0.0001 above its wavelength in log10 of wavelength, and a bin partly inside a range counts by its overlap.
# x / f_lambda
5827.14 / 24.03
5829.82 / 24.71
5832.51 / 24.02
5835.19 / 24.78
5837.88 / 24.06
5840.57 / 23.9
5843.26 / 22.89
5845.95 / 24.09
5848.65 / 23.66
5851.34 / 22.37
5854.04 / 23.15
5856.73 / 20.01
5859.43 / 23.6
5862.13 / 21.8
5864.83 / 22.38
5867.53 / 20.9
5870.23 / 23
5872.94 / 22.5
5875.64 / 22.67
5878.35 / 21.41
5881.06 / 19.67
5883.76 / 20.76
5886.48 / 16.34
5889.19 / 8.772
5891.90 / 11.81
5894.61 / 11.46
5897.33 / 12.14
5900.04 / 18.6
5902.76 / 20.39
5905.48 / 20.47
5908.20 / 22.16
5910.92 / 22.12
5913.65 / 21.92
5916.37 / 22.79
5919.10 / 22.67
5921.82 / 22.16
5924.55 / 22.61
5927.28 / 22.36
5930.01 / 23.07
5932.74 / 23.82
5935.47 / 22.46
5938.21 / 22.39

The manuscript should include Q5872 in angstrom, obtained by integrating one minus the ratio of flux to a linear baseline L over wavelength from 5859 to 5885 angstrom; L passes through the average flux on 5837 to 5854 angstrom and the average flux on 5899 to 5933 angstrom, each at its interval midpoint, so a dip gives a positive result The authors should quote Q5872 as 1.20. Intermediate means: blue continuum 23.4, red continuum 21.9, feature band 21.8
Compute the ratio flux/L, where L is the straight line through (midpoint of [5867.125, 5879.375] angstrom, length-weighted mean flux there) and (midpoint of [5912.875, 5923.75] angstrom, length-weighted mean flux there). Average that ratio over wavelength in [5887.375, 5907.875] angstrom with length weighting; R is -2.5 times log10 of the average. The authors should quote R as 0.416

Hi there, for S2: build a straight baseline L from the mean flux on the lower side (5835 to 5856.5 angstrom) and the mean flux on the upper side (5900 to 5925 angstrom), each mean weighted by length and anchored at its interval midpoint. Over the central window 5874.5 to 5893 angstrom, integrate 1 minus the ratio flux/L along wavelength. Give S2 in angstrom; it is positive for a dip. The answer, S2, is 4.2 angstrom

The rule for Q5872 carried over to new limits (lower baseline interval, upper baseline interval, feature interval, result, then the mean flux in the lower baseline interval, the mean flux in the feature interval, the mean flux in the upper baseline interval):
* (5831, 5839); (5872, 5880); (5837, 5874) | 0.8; 24.3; 22.7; 22.1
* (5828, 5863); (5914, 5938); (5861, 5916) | 9.3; 23.3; 19.1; 22.7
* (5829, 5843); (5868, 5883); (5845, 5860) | 0.3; 24.2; 22.7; 21.8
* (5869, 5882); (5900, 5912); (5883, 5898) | 5.7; 21.9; 13.3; 20.9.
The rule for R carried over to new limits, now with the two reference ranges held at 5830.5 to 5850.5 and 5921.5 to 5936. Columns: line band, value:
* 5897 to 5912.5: 0.17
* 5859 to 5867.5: 0.07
